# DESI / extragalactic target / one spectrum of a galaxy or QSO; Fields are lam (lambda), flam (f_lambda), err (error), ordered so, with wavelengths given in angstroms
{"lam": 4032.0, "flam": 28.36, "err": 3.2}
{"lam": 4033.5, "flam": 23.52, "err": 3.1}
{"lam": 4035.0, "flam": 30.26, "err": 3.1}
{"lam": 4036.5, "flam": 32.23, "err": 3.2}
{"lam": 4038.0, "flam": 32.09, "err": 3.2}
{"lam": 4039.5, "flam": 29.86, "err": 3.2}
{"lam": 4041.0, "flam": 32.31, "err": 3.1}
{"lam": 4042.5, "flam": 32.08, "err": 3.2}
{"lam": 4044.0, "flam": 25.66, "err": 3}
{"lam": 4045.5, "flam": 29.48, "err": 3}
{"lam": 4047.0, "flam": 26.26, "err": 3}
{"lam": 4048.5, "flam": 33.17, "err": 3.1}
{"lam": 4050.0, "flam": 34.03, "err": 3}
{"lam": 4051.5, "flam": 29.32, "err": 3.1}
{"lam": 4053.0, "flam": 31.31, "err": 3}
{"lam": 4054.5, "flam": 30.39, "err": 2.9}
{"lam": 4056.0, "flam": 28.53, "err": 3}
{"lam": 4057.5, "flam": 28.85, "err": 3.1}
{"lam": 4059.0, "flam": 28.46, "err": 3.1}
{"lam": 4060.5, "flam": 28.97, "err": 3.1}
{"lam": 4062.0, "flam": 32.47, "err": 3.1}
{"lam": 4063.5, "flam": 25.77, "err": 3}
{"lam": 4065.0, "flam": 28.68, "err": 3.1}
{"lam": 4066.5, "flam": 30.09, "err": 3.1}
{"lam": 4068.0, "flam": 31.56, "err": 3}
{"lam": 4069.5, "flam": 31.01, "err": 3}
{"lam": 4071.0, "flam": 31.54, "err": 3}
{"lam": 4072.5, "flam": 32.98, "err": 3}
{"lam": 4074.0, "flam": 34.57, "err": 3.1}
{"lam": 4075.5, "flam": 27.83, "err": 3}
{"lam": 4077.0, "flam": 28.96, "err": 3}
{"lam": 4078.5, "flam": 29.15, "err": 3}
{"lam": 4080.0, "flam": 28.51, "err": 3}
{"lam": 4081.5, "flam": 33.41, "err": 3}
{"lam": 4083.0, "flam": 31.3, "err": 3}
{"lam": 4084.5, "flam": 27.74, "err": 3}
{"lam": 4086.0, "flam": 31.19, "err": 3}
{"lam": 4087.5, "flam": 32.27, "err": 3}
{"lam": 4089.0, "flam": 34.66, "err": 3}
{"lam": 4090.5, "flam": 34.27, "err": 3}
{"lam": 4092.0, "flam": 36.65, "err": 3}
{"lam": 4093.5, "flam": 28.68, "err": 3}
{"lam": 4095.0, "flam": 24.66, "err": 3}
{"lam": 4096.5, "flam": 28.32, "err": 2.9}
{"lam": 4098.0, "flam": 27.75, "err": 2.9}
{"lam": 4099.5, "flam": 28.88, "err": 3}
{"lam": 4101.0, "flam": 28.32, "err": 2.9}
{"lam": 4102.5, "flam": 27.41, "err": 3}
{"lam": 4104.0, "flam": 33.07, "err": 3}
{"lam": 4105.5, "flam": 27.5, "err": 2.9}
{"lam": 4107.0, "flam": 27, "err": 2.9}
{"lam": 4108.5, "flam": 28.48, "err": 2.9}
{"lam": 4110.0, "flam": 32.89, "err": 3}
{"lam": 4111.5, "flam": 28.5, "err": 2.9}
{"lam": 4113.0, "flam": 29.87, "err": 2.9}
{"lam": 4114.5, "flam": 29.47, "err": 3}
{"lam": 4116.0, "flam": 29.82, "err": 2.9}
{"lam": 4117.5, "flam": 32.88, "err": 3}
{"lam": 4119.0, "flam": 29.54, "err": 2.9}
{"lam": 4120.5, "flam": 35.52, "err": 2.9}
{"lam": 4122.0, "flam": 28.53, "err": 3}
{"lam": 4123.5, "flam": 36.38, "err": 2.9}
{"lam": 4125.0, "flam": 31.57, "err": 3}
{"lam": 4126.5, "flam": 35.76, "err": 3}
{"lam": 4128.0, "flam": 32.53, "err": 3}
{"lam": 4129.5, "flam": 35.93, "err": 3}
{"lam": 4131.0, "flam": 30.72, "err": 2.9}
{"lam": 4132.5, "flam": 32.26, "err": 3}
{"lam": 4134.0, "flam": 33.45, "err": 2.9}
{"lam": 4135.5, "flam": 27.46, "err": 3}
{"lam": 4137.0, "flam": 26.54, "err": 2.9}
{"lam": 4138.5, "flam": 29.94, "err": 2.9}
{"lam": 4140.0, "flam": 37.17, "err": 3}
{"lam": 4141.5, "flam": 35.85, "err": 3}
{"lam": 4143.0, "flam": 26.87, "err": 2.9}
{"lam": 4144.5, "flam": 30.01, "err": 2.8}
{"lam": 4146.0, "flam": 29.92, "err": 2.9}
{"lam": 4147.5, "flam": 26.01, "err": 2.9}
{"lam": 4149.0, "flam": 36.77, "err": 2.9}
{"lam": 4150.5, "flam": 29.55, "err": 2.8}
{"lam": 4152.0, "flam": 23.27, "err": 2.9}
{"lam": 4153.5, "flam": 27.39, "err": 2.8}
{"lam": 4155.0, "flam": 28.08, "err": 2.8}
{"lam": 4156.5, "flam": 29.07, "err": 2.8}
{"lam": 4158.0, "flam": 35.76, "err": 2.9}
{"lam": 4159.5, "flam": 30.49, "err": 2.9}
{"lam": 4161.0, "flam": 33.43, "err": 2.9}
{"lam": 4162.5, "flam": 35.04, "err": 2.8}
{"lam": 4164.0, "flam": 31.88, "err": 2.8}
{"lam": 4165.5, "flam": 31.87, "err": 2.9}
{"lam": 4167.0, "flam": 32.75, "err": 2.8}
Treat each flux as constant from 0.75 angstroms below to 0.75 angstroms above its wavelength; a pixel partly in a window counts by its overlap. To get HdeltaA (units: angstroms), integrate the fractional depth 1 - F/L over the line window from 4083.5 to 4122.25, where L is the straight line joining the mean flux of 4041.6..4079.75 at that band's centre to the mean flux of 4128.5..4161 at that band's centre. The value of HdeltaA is 0.2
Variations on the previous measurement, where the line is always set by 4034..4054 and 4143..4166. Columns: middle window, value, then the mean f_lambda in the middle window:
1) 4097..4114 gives 0.8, 29.1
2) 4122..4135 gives -1.2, 33.2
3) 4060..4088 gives 0.1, 30.4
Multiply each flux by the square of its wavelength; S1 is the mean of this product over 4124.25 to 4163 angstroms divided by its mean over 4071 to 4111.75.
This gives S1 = 1.1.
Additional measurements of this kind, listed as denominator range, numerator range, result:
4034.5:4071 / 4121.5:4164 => 1.08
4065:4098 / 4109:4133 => 1.06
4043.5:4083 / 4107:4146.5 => 1.08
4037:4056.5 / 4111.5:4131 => 1.10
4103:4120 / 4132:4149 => 1.04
